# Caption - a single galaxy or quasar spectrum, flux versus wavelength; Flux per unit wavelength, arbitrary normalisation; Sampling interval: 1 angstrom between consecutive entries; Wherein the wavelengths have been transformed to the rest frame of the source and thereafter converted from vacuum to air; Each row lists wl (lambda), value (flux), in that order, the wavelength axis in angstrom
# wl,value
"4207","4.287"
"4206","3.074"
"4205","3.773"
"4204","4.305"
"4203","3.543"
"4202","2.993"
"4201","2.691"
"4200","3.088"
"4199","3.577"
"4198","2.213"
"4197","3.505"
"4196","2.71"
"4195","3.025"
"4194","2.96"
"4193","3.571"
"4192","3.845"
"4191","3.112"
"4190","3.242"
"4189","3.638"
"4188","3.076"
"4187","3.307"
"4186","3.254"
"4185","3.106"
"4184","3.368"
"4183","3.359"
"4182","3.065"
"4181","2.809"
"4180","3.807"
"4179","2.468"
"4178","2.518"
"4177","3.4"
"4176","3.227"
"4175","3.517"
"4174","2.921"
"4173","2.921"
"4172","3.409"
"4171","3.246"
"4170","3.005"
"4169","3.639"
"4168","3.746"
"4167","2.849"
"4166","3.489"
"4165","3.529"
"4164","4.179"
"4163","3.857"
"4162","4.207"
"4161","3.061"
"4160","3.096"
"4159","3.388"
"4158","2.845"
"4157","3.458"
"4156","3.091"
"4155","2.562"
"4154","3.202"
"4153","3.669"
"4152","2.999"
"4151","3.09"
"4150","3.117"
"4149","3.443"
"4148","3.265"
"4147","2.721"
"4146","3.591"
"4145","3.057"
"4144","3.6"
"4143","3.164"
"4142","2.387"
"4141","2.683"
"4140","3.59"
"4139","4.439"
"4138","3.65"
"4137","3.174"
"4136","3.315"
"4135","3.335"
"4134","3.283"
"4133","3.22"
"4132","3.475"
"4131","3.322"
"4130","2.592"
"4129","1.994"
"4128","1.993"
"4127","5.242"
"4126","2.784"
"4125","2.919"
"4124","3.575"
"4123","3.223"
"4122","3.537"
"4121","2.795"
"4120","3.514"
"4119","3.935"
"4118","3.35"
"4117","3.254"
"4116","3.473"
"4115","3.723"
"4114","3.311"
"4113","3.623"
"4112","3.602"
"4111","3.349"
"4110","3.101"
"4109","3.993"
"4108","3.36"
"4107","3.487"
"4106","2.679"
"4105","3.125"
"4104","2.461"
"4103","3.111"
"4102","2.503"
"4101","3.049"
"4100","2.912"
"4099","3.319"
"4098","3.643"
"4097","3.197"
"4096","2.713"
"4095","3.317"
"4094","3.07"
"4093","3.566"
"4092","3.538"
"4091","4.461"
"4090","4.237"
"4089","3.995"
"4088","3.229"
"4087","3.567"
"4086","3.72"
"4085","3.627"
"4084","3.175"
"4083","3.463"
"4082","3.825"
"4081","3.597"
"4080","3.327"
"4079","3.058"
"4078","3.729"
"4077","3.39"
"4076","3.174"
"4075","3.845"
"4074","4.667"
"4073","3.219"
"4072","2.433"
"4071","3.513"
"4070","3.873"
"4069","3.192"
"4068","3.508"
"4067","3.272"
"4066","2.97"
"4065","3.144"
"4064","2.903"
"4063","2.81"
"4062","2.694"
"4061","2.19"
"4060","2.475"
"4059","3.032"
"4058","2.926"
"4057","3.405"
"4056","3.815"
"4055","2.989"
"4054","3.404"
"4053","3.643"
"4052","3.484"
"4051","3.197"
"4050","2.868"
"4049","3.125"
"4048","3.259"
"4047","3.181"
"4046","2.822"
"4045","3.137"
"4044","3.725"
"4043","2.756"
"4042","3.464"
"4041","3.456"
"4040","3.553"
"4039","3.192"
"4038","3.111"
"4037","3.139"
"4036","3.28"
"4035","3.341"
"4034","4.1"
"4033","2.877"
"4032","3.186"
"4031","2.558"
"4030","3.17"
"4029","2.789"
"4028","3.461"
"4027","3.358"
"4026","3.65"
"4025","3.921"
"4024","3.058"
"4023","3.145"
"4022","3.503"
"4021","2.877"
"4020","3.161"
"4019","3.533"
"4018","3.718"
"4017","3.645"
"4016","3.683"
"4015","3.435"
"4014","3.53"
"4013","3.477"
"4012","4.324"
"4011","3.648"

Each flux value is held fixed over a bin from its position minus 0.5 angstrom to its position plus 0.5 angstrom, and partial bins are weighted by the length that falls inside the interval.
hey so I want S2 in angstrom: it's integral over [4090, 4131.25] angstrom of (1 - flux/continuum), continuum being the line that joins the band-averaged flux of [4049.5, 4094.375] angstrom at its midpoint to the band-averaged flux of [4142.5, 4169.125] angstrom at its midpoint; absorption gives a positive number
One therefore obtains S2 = 0.89 angstrom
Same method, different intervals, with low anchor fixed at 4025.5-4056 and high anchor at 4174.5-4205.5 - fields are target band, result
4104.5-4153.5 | -0.8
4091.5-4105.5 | 0.6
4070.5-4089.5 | -1.5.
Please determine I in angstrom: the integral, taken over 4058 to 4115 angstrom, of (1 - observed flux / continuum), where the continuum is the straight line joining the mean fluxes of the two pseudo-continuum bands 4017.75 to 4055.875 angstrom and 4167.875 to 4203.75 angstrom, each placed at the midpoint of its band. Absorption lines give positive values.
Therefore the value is -1.1 angstrom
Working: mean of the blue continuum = 3.27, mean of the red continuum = 3.19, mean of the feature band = 3.31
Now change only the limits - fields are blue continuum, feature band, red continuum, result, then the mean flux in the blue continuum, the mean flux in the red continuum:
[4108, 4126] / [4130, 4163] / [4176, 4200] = 0.4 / 3.41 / 3.17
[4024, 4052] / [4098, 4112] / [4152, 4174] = 0.6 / 3.25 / 3.34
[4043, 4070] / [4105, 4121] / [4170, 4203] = -1.4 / 3.13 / 3.16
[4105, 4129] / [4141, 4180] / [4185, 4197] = 0.7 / 3.35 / 3.25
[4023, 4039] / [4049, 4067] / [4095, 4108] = 0.6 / 3.26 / 3.04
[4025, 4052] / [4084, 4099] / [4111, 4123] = -0.7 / 3.24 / 3.45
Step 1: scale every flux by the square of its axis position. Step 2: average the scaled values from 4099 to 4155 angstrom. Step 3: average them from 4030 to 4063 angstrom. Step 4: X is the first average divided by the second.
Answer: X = 1.1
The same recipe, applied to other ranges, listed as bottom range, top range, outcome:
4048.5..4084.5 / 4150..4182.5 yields 1.05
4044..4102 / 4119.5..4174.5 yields 1.02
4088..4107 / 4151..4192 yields 1.03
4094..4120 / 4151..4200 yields 1.03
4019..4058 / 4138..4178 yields 1.07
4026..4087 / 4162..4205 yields 1.07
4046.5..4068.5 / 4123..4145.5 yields 1.08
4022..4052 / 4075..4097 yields 1.11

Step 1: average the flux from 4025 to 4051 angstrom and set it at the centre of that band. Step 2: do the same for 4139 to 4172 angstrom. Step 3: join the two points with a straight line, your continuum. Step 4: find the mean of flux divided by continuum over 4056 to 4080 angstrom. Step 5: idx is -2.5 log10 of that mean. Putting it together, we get 0.01 mag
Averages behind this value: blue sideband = 3.24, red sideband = 3.3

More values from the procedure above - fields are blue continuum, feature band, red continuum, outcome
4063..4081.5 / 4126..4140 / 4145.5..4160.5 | -0.028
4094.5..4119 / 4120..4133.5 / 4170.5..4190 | 0.030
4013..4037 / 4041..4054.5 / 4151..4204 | 0.029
